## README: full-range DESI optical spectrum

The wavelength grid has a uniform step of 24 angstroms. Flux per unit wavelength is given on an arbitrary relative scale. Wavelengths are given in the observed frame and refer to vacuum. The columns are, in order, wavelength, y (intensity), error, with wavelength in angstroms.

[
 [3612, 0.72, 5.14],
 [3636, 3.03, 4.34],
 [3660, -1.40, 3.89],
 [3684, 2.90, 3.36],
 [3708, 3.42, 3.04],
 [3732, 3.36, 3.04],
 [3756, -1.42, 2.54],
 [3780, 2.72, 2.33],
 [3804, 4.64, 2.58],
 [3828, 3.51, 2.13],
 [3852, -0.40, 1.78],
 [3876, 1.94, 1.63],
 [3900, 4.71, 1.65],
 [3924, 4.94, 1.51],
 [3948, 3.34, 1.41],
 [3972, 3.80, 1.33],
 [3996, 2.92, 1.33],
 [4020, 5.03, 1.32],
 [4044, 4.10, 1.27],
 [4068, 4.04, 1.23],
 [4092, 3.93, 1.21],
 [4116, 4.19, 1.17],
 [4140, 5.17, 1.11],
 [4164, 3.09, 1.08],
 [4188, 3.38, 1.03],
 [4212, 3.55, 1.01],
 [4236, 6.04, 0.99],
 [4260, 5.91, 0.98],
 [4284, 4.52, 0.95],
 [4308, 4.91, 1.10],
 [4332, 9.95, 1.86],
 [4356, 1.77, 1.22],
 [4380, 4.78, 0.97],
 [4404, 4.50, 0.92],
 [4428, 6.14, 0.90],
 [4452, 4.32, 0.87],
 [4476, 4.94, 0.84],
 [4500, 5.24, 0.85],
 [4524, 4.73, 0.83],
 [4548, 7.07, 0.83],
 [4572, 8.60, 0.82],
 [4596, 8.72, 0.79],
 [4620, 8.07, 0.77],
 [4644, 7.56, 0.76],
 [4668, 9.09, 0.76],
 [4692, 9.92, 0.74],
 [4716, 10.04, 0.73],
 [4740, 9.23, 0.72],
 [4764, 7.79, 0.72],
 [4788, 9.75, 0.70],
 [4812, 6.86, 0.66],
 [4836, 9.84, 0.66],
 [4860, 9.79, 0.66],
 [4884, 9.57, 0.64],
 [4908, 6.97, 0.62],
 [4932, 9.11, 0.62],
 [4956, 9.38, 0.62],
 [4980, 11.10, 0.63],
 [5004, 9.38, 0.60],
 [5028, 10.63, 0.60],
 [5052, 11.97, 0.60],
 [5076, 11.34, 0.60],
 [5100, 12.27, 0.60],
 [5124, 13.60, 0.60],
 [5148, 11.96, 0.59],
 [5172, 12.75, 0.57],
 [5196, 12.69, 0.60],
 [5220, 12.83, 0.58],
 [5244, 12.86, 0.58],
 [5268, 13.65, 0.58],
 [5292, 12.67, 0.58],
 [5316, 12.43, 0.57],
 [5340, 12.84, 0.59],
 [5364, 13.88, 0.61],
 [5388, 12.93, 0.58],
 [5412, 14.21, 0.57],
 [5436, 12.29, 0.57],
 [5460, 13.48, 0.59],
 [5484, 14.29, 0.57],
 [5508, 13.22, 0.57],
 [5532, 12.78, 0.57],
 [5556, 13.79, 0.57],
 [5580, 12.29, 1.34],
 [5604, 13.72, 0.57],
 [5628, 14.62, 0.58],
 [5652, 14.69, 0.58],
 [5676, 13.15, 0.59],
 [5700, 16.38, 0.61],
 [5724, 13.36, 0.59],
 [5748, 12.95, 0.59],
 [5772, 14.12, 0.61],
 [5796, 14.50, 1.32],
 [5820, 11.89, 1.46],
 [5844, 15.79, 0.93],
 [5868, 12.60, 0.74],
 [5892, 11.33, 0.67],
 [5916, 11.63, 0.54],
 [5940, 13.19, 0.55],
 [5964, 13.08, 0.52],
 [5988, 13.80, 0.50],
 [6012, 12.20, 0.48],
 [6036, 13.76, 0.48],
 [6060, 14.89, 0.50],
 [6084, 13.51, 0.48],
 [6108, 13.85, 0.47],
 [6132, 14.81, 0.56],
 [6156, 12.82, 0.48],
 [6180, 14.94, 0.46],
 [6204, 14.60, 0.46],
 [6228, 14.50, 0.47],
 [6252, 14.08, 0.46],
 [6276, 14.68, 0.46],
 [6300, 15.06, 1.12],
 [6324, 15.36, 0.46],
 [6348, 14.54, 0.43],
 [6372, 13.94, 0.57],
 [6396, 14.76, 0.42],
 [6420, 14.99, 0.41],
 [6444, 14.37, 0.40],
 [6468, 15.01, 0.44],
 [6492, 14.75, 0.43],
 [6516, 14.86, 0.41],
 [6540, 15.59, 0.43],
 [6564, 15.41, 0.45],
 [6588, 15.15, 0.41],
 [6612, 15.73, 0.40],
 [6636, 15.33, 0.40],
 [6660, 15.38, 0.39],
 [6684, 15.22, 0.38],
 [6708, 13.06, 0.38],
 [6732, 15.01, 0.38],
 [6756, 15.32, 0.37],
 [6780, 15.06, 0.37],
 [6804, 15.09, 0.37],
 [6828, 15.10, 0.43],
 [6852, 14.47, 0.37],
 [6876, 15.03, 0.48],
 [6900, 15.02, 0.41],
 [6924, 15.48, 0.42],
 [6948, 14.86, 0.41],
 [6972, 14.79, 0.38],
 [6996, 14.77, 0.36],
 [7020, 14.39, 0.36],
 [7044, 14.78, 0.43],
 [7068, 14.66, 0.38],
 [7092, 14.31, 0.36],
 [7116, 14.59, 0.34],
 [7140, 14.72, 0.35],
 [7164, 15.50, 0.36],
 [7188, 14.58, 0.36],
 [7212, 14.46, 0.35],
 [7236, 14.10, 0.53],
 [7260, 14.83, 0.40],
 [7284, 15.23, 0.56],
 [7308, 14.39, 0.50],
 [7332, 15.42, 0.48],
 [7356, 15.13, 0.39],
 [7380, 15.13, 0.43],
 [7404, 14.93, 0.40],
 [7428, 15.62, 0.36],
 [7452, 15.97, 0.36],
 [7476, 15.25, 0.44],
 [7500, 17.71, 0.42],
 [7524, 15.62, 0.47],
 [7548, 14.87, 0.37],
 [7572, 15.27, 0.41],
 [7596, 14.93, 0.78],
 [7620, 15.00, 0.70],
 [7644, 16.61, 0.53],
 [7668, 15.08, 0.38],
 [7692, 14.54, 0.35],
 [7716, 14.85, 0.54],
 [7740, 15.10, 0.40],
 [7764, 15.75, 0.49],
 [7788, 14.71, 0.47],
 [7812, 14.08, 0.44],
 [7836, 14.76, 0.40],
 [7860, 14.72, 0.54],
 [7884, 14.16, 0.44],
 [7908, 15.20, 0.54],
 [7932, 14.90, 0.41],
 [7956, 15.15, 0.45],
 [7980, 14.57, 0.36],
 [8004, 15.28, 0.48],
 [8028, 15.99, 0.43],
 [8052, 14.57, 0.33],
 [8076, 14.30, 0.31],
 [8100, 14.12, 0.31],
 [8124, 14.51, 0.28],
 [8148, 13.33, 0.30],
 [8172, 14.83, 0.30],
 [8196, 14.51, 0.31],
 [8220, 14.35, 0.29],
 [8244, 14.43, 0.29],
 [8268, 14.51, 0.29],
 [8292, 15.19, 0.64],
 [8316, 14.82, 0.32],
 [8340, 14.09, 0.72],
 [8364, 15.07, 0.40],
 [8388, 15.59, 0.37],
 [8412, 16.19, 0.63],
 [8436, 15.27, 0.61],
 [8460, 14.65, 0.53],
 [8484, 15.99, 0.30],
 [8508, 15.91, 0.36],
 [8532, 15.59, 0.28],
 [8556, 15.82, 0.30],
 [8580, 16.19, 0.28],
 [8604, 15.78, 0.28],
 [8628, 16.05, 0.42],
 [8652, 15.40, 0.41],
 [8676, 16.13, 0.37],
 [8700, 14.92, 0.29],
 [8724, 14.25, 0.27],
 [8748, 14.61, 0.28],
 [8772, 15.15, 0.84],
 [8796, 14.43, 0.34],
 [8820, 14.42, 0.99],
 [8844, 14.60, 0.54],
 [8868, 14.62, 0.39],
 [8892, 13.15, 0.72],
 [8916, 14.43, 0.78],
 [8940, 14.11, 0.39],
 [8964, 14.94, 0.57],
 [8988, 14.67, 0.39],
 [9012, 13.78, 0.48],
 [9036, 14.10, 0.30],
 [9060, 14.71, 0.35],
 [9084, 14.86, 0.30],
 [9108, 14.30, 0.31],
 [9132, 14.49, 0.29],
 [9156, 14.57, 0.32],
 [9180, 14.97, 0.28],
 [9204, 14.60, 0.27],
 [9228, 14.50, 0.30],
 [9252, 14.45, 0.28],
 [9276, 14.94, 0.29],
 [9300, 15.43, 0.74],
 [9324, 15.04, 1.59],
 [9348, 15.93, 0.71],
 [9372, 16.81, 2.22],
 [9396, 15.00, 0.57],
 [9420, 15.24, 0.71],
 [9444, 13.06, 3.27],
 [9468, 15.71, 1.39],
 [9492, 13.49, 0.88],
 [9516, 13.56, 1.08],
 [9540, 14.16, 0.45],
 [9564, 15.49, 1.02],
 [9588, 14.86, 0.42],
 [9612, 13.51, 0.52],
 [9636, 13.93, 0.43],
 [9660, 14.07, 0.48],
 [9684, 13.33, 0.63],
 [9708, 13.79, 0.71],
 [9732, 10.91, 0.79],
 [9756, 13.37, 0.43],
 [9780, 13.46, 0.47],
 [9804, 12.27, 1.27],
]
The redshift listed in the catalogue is 0.139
